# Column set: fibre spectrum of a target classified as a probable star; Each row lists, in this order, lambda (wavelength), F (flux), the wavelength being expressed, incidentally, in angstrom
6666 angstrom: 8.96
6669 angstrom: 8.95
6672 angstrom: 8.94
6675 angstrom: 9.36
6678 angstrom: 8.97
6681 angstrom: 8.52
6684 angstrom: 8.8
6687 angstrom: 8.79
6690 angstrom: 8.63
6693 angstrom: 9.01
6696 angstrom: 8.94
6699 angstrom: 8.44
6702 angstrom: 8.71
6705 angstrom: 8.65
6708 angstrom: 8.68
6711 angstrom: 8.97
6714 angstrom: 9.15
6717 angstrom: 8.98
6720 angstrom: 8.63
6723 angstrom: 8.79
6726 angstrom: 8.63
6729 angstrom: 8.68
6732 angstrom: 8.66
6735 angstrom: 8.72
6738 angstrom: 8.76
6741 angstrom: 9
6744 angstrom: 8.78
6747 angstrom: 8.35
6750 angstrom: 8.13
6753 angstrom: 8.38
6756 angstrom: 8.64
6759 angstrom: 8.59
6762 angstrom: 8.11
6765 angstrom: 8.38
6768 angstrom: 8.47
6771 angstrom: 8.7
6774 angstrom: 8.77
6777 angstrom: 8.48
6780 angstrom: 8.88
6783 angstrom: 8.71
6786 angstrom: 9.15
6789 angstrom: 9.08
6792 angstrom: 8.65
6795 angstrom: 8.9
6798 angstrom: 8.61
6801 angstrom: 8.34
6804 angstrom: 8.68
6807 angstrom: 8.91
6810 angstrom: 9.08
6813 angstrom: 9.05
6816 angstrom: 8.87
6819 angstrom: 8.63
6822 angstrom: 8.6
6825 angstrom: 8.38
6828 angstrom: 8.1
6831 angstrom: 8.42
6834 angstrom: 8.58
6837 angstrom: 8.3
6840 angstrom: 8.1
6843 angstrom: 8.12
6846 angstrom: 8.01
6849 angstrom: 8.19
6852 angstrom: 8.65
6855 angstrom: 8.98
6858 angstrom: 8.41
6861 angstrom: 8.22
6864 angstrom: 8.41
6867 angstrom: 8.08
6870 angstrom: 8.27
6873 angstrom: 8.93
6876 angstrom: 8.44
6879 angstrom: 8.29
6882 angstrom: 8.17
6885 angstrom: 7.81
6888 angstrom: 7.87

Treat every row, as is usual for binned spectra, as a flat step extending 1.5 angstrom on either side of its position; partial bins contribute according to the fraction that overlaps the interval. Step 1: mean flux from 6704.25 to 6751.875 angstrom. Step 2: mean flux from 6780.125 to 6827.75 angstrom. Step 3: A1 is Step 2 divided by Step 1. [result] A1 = 1.0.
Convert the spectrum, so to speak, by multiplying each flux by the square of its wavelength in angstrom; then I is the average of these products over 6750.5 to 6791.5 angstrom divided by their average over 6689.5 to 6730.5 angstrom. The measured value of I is 1.0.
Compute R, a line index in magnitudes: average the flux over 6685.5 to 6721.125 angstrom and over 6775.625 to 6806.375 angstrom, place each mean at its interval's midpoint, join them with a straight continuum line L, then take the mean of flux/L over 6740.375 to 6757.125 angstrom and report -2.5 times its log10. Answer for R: 0.03 mag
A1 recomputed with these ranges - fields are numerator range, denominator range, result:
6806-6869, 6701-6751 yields 0.97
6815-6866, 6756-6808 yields 0.97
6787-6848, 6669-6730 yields 0.97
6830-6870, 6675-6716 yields 0.95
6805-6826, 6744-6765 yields 1.05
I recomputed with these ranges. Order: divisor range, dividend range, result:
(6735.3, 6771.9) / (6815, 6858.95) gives 1.01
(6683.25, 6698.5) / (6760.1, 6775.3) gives 0.99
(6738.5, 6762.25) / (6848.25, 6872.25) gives 1.02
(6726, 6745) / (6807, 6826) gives 1.03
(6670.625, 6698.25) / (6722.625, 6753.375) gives 0.99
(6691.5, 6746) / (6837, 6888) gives 0.99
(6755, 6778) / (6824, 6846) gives 0.99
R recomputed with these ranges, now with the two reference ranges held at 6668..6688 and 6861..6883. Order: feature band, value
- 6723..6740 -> 0.01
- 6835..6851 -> 0.04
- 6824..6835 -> 0.02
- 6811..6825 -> -0.03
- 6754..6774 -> 0.02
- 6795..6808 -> -0.01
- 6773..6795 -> -0.03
